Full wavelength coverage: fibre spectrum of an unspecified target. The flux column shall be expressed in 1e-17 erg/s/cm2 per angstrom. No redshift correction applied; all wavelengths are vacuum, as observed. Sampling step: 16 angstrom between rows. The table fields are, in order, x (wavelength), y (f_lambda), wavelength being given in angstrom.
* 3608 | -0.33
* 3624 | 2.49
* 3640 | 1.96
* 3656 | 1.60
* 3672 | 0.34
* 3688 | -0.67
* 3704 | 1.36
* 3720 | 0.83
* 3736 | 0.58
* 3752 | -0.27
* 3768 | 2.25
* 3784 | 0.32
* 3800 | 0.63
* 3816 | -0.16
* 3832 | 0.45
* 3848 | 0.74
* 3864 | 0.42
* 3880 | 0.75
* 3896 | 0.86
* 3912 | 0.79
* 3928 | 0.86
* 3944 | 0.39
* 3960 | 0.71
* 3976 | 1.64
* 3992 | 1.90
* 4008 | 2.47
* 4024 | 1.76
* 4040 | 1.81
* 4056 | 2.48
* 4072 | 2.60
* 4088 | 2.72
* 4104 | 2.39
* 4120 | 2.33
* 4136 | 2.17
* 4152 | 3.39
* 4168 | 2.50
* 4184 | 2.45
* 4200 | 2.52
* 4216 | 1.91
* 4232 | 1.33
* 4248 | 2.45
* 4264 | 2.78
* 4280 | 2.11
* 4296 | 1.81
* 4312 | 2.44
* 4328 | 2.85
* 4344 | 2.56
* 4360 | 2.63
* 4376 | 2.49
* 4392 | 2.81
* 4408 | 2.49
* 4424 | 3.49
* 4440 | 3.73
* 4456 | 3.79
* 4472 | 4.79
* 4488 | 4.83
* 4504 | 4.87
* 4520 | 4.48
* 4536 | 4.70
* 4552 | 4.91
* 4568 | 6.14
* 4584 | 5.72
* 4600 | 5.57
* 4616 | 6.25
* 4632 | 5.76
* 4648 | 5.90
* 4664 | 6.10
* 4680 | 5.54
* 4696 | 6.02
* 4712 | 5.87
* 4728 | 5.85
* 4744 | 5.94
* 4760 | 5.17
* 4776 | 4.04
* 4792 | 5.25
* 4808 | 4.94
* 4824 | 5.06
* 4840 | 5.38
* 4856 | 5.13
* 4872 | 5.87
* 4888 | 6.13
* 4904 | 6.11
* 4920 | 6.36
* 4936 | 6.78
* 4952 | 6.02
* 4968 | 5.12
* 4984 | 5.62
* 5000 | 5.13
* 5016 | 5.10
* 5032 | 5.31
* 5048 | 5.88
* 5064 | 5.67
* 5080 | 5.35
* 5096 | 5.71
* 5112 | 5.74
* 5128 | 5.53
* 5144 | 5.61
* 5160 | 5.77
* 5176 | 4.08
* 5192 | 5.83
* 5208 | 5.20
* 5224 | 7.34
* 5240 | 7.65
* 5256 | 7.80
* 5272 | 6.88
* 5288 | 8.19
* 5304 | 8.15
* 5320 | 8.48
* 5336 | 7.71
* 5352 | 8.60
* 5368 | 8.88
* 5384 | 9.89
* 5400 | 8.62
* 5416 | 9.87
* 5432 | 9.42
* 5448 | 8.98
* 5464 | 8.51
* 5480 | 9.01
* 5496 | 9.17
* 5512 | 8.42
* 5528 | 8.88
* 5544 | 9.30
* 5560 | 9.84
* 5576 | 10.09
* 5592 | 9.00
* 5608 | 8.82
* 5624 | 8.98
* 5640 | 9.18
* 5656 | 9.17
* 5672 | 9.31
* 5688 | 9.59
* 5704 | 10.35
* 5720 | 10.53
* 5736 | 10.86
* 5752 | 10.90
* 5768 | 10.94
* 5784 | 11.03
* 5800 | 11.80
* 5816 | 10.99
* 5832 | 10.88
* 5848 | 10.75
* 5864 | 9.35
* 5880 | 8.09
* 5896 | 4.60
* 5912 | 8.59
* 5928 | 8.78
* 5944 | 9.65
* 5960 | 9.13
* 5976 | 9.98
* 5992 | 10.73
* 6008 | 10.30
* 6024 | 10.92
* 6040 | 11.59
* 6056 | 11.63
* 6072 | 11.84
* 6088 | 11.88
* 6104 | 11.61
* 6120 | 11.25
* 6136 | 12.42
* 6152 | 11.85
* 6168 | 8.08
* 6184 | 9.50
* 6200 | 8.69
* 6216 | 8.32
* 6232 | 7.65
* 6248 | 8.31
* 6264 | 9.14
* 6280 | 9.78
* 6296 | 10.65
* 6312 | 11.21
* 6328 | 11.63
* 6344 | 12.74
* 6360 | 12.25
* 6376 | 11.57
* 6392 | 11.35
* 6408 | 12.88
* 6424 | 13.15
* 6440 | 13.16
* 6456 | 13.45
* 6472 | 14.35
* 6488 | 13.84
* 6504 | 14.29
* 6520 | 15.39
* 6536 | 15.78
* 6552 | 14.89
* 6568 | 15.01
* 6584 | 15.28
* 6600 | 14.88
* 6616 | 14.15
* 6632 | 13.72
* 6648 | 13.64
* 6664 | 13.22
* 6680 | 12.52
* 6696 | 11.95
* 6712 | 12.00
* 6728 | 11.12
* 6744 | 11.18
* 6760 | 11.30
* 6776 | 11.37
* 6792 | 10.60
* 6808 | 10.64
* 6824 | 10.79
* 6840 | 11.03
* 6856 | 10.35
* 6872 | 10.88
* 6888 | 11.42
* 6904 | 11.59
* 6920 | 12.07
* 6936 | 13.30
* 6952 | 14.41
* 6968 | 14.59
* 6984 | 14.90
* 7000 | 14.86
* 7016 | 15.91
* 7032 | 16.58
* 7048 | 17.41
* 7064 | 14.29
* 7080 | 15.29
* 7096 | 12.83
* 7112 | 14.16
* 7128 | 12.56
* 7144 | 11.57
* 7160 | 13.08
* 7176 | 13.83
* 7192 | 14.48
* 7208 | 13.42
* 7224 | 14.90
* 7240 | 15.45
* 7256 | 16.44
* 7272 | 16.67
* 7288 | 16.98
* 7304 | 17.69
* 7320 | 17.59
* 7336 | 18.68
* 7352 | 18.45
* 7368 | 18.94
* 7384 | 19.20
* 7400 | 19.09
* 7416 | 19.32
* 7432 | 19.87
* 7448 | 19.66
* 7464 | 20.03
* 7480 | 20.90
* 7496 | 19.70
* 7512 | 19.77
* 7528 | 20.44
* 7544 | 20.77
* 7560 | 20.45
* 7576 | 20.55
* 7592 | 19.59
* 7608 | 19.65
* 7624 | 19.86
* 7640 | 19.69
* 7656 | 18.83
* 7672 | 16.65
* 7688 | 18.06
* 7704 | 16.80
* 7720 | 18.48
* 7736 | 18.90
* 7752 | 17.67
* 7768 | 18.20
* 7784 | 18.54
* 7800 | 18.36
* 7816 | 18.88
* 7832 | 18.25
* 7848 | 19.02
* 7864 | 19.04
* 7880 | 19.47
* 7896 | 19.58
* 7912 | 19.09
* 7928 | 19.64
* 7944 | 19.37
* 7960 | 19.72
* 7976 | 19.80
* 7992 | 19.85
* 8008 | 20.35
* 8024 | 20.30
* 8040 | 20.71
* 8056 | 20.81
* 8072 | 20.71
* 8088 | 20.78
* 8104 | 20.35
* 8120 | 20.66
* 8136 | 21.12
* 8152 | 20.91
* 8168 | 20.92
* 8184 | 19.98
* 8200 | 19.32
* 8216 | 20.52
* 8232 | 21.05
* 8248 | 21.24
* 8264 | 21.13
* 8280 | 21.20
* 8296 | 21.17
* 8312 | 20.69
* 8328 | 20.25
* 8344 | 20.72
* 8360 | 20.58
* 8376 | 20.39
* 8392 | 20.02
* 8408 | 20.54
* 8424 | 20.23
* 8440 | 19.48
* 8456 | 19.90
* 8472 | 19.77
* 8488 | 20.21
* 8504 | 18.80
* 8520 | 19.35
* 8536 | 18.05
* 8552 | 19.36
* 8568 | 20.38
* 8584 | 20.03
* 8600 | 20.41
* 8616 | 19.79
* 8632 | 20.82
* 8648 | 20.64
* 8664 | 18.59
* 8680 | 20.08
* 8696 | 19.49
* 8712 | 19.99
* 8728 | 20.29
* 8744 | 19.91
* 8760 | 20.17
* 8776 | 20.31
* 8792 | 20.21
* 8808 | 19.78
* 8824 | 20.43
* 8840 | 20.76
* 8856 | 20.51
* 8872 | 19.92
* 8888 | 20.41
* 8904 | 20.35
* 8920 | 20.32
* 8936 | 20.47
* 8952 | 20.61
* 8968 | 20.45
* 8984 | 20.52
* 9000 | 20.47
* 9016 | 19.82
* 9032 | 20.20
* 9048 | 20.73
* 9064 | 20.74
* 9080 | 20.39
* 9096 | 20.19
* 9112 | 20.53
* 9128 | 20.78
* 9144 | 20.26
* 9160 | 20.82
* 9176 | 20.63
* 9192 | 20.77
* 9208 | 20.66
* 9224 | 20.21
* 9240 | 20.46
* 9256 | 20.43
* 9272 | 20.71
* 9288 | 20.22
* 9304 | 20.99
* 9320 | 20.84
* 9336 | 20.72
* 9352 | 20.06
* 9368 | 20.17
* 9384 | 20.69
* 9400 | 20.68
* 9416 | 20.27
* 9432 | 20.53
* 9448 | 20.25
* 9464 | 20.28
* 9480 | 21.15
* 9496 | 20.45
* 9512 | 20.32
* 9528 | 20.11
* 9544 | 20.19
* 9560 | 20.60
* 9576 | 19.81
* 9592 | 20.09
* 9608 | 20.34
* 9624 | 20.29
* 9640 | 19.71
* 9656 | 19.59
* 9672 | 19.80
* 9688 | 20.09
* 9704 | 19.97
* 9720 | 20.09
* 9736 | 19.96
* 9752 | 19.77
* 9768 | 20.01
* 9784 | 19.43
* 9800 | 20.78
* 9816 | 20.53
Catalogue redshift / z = 0.000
